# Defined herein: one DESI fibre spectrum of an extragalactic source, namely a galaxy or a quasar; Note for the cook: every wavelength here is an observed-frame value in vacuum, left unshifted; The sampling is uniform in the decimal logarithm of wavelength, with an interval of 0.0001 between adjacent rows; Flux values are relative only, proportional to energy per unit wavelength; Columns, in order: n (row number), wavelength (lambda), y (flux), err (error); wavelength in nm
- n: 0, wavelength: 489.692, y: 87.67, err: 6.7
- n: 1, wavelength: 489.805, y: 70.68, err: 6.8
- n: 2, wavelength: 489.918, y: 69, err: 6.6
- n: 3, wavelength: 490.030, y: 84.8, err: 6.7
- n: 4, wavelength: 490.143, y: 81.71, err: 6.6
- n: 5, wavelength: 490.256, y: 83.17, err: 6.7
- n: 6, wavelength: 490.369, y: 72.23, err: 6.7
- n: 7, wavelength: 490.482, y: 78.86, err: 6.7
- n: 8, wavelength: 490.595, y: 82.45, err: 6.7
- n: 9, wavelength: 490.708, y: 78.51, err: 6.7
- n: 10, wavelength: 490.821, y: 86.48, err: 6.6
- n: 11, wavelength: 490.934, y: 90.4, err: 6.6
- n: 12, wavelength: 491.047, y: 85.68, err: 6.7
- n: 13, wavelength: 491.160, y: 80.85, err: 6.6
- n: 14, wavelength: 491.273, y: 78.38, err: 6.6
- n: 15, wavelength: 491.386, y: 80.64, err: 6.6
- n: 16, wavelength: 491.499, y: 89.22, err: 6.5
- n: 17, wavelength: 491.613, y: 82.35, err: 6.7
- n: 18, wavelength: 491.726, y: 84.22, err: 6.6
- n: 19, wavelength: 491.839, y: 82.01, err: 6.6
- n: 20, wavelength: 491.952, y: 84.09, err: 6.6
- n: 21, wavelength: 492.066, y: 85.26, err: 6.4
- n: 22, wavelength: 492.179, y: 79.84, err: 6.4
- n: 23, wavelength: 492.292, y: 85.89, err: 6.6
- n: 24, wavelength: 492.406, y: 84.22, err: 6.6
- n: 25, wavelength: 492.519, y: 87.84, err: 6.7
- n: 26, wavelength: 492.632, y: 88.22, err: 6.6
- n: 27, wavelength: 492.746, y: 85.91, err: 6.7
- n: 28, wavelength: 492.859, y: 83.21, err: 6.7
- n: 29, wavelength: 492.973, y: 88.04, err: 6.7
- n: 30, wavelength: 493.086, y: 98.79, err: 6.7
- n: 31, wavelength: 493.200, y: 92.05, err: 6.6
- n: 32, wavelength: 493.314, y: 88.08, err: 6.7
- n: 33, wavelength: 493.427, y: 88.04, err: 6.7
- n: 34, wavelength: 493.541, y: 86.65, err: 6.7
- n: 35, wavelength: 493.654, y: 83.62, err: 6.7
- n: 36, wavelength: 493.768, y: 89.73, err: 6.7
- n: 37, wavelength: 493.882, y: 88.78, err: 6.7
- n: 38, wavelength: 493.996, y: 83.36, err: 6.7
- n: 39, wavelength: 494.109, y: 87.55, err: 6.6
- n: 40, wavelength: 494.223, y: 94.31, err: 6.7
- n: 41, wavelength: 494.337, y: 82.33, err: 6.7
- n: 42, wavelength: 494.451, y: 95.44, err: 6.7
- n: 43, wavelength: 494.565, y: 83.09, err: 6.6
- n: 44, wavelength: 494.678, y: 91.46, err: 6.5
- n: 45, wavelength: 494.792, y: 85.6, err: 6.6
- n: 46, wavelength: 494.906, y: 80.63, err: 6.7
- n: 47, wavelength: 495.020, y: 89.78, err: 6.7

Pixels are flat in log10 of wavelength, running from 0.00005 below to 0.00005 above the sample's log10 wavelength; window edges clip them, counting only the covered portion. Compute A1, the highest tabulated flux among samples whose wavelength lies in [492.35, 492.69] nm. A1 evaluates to 88.22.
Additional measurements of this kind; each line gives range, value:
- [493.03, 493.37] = 98.79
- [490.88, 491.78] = 90.4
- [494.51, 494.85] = 91.46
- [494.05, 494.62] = 95.44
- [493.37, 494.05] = 89.73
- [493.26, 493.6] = 88.08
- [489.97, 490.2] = 84.8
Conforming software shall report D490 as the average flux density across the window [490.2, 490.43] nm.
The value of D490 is 77.7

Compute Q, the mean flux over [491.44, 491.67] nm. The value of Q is 85.6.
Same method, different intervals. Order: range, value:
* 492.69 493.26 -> 89.5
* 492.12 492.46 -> 83.3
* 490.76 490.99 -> 88.3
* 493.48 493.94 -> 87.1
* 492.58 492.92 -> 85.6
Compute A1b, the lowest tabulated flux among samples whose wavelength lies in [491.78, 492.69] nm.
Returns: 79.84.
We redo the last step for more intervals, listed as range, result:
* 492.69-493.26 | 83.21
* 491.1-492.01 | 78.38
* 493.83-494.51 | 82.33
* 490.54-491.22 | 78.51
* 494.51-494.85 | 83.09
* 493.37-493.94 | 83.62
